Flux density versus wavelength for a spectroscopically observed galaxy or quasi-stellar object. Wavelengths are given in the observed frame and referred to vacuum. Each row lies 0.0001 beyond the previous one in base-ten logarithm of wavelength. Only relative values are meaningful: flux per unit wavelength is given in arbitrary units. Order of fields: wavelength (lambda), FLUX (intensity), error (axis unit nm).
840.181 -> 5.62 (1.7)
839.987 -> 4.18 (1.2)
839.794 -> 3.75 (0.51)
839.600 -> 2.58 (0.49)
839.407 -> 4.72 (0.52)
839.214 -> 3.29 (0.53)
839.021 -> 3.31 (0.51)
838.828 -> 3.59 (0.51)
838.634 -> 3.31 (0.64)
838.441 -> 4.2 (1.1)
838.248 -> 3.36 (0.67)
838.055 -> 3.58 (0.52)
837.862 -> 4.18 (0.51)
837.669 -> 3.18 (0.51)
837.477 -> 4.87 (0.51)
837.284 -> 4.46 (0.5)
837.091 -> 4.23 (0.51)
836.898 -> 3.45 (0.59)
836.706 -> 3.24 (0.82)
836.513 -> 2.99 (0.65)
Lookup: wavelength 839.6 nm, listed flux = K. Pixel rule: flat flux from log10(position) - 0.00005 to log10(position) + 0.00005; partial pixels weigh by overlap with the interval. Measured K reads 2.58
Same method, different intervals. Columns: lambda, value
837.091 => 4.23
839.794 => 3.75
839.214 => 3.29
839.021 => 3.31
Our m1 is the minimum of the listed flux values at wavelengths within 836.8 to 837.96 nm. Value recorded 3.18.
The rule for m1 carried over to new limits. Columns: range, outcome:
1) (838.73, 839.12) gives 3.31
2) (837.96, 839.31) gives 3.29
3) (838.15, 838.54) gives 3.36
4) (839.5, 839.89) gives 2.58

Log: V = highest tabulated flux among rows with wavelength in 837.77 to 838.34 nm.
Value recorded 4.18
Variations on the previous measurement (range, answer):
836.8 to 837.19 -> 4.23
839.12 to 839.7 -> 4.72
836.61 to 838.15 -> 4.87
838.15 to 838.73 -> 4.2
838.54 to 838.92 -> 3.59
